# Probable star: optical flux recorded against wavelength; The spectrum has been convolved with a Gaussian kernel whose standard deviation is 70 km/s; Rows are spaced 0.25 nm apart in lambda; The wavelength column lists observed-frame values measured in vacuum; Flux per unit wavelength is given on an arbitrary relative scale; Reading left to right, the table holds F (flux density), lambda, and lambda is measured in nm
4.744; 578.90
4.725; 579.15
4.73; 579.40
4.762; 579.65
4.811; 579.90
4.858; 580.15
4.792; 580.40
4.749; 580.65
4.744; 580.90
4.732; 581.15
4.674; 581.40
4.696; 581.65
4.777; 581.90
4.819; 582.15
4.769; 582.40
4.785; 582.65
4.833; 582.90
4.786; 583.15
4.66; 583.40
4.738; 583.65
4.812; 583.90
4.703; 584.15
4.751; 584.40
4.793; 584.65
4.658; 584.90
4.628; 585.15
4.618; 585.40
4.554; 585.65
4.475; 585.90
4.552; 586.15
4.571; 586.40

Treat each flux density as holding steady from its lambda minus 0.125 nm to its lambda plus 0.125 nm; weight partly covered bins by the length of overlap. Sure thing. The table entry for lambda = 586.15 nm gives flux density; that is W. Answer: 4.552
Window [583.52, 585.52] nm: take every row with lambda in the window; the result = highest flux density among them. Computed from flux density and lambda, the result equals 4.812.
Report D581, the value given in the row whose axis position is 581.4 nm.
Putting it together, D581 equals 4.674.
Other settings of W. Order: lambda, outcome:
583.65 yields 4.738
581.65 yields 4.696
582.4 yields 4.769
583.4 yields 4.66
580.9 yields 4.744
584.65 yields 4.793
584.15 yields 4.703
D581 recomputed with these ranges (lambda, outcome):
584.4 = 4.751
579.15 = 4.725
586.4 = 4.571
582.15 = 4.819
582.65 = 4.785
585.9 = 4.475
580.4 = 4.792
